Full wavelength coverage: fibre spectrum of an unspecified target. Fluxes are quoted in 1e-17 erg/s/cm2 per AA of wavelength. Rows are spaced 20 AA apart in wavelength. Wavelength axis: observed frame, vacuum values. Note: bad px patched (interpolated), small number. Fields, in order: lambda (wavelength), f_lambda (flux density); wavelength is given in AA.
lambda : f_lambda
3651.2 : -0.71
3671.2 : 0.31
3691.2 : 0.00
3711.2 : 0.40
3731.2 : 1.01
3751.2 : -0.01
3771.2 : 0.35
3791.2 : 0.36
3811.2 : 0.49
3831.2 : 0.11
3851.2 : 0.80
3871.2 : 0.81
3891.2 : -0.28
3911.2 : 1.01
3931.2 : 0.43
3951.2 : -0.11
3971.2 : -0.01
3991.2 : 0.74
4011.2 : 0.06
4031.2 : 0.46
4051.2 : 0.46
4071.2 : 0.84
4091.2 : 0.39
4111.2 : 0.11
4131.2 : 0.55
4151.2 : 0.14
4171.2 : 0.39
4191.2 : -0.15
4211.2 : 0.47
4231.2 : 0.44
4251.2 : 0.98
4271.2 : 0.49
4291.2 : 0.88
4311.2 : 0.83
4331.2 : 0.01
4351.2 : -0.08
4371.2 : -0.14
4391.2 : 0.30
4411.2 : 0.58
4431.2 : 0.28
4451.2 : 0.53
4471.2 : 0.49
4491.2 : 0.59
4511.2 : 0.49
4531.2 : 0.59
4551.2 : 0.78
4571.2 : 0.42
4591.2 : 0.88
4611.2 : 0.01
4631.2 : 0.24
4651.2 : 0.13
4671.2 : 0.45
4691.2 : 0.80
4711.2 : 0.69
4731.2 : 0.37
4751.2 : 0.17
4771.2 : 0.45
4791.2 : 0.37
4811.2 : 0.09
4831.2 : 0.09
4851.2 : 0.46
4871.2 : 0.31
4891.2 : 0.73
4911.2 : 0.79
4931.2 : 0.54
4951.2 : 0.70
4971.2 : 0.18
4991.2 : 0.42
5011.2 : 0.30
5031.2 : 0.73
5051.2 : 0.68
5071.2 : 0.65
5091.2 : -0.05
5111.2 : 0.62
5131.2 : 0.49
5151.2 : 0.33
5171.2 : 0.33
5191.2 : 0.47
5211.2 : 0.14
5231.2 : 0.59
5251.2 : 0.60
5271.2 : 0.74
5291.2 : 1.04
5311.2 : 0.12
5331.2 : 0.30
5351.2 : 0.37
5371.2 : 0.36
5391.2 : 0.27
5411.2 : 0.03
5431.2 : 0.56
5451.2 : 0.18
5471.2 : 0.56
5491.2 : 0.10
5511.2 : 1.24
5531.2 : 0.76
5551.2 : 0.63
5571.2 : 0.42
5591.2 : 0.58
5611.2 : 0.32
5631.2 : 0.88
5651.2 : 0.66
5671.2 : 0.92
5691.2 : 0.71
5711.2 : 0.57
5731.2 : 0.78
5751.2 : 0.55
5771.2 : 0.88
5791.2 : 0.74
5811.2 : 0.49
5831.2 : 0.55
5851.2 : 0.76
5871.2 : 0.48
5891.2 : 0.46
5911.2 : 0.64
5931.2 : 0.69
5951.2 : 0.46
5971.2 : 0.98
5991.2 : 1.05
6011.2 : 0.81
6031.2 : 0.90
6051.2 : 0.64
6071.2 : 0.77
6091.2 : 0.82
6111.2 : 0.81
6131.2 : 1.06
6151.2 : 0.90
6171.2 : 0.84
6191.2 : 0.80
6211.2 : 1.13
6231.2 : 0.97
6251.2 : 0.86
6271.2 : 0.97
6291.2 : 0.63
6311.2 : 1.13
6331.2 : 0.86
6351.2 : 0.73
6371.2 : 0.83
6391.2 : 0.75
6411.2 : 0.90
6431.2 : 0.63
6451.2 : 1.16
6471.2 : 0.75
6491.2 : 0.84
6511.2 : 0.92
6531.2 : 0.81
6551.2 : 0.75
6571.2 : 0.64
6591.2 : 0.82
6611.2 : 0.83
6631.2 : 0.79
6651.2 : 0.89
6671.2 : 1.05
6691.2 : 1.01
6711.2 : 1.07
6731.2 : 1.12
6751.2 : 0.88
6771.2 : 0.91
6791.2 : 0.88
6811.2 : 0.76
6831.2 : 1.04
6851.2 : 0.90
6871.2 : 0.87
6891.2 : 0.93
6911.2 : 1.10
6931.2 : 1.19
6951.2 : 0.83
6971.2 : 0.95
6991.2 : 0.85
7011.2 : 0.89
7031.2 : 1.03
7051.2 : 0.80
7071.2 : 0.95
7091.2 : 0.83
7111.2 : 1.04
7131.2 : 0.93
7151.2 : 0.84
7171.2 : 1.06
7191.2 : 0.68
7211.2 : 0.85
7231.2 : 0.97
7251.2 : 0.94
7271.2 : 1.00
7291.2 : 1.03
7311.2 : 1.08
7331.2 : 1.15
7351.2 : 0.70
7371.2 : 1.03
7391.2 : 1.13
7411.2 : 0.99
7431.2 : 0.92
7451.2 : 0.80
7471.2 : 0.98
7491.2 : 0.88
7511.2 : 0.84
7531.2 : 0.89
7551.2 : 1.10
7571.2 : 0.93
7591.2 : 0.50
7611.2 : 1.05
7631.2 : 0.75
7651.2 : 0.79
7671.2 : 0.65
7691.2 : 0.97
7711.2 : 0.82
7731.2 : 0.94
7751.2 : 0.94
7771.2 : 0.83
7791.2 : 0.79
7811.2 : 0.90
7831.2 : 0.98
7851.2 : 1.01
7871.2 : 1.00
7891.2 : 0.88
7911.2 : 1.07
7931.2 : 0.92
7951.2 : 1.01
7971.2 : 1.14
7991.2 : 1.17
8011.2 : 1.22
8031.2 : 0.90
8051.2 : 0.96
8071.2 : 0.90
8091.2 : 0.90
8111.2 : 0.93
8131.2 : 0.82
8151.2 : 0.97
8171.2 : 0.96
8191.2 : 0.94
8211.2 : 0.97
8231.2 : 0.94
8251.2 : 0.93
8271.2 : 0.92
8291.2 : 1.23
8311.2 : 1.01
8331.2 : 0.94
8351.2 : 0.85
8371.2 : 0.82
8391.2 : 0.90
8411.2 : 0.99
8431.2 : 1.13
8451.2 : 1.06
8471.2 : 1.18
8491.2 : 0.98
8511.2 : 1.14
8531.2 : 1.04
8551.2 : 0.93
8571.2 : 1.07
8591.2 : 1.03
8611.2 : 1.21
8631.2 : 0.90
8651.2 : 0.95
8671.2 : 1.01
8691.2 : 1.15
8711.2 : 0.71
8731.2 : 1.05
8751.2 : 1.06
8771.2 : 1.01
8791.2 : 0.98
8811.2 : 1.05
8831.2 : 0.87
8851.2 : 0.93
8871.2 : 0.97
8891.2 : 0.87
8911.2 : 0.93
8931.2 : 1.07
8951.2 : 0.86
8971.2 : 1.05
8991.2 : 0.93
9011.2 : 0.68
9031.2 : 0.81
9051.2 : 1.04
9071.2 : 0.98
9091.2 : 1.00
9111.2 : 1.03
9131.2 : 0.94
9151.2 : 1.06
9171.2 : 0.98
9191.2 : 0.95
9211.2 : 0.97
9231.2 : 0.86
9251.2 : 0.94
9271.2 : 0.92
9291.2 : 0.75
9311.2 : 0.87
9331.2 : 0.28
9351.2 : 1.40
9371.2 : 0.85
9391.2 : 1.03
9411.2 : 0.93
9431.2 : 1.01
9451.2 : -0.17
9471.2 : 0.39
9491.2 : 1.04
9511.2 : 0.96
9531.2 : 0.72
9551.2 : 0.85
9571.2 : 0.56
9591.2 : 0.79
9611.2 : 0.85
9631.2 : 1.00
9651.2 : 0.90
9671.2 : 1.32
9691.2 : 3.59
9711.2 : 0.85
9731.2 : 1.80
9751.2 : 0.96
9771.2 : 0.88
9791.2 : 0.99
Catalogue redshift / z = 0.48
